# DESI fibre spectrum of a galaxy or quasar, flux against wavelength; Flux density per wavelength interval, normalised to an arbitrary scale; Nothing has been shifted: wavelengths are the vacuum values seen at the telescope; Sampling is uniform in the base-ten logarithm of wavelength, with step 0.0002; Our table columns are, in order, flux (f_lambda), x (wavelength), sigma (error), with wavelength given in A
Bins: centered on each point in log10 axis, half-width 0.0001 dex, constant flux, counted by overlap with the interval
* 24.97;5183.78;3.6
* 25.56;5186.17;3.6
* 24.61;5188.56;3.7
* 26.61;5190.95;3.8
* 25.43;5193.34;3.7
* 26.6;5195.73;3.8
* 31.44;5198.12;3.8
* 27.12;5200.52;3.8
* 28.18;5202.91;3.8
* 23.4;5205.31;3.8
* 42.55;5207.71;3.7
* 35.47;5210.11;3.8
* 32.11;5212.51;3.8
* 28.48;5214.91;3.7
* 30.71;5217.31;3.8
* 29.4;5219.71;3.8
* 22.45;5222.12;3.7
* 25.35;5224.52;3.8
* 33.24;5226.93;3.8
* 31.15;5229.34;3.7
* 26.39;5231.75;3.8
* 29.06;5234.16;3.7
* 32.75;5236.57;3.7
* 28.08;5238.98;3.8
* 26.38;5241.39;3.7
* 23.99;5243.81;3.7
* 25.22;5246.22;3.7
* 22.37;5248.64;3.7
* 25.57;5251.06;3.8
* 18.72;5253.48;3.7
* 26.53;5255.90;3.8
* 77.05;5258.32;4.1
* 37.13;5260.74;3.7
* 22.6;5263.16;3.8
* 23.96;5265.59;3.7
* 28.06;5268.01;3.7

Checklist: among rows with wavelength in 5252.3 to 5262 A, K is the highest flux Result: 77.05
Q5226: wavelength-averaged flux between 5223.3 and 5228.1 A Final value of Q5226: 29.2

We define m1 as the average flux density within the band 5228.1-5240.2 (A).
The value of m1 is 29.5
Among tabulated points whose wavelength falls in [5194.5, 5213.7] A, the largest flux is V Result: 42.55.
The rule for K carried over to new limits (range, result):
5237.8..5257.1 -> 28.08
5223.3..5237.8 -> 33.24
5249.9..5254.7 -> 25.57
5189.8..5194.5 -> 26.61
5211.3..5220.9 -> 32.11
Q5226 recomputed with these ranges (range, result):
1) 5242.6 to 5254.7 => 23.2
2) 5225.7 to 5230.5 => 32.1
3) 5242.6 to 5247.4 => 24.6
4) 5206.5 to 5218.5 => 33.9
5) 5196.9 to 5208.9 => 30.5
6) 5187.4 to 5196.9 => 25.8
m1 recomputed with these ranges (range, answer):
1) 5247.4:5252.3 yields 23.9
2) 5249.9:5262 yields 37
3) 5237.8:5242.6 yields 27.2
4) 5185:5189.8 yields 25.1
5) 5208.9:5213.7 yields 33.8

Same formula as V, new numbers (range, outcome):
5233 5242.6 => 32.75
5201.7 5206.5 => 28.18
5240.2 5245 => 26.38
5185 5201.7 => 31.44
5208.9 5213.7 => 35.47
